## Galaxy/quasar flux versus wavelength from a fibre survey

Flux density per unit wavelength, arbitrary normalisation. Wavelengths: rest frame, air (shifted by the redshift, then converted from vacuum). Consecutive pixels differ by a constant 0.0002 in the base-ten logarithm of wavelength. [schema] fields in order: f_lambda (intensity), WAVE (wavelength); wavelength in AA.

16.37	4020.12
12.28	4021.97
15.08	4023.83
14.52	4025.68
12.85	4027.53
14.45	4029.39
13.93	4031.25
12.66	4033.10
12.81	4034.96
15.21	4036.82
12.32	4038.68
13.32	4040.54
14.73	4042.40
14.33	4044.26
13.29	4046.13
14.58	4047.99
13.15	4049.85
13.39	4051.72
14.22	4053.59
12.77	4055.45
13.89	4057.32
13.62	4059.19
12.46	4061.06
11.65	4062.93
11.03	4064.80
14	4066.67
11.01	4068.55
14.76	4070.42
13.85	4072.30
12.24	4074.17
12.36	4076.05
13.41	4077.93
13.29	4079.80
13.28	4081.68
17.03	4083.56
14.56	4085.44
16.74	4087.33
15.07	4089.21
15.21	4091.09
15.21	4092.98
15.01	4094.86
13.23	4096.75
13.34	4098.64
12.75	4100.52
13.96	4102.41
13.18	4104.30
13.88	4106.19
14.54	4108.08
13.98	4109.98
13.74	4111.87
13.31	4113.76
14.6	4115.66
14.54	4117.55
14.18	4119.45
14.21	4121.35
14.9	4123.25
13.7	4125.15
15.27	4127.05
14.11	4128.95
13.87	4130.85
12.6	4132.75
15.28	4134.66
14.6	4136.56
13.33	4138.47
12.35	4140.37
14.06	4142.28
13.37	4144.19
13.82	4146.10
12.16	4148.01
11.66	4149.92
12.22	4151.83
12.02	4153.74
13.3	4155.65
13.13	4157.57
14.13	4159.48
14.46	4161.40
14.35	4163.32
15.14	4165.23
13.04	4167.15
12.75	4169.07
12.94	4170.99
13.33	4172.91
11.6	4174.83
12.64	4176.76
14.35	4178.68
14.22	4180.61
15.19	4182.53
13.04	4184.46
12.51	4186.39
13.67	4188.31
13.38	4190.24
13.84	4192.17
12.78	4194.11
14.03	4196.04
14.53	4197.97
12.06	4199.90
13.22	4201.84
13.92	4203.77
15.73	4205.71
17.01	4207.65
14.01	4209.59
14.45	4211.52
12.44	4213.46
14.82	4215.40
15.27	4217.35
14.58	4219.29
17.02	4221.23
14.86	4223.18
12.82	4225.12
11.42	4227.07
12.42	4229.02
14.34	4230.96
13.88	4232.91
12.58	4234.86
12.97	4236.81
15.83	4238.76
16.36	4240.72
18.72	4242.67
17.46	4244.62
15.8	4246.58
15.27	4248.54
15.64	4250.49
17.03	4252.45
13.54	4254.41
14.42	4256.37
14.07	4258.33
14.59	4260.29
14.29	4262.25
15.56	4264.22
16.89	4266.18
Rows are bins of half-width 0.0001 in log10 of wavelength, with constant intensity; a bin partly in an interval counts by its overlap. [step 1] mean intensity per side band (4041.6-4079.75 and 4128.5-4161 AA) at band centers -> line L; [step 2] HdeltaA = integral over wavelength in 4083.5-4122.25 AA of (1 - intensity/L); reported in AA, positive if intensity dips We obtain -3.1 AA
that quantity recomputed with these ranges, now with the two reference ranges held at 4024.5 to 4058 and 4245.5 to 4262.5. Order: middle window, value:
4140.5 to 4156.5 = 1.7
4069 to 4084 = 0.4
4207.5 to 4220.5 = 0.2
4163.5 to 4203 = 3.1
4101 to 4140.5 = 0.4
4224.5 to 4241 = 1.5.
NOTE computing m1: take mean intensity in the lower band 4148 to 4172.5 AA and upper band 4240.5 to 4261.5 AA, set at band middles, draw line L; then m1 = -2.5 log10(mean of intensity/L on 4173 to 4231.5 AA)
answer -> 0.04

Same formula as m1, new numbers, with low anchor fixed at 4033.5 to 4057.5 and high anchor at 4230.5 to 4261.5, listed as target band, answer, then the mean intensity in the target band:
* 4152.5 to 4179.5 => 0.09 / 13.4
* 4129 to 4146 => 0.05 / 13.7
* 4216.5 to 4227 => 0.03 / 14.6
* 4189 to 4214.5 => 0.07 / 14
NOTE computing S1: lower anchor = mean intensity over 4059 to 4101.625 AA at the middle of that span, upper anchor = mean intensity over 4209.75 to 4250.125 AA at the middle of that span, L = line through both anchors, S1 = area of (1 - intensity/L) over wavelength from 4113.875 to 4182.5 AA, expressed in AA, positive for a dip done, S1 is 2.5 AA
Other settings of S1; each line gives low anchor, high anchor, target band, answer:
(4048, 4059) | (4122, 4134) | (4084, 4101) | -1.0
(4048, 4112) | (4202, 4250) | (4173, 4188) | 1.1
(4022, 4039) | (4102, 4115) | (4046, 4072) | 1.2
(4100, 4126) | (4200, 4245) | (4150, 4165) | 0.9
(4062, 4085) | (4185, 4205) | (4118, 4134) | -1.0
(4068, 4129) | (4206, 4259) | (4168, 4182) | 1.3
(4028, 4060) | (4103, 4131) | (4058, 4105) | 0.7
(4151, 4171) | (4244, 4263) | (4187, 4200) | 0.5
